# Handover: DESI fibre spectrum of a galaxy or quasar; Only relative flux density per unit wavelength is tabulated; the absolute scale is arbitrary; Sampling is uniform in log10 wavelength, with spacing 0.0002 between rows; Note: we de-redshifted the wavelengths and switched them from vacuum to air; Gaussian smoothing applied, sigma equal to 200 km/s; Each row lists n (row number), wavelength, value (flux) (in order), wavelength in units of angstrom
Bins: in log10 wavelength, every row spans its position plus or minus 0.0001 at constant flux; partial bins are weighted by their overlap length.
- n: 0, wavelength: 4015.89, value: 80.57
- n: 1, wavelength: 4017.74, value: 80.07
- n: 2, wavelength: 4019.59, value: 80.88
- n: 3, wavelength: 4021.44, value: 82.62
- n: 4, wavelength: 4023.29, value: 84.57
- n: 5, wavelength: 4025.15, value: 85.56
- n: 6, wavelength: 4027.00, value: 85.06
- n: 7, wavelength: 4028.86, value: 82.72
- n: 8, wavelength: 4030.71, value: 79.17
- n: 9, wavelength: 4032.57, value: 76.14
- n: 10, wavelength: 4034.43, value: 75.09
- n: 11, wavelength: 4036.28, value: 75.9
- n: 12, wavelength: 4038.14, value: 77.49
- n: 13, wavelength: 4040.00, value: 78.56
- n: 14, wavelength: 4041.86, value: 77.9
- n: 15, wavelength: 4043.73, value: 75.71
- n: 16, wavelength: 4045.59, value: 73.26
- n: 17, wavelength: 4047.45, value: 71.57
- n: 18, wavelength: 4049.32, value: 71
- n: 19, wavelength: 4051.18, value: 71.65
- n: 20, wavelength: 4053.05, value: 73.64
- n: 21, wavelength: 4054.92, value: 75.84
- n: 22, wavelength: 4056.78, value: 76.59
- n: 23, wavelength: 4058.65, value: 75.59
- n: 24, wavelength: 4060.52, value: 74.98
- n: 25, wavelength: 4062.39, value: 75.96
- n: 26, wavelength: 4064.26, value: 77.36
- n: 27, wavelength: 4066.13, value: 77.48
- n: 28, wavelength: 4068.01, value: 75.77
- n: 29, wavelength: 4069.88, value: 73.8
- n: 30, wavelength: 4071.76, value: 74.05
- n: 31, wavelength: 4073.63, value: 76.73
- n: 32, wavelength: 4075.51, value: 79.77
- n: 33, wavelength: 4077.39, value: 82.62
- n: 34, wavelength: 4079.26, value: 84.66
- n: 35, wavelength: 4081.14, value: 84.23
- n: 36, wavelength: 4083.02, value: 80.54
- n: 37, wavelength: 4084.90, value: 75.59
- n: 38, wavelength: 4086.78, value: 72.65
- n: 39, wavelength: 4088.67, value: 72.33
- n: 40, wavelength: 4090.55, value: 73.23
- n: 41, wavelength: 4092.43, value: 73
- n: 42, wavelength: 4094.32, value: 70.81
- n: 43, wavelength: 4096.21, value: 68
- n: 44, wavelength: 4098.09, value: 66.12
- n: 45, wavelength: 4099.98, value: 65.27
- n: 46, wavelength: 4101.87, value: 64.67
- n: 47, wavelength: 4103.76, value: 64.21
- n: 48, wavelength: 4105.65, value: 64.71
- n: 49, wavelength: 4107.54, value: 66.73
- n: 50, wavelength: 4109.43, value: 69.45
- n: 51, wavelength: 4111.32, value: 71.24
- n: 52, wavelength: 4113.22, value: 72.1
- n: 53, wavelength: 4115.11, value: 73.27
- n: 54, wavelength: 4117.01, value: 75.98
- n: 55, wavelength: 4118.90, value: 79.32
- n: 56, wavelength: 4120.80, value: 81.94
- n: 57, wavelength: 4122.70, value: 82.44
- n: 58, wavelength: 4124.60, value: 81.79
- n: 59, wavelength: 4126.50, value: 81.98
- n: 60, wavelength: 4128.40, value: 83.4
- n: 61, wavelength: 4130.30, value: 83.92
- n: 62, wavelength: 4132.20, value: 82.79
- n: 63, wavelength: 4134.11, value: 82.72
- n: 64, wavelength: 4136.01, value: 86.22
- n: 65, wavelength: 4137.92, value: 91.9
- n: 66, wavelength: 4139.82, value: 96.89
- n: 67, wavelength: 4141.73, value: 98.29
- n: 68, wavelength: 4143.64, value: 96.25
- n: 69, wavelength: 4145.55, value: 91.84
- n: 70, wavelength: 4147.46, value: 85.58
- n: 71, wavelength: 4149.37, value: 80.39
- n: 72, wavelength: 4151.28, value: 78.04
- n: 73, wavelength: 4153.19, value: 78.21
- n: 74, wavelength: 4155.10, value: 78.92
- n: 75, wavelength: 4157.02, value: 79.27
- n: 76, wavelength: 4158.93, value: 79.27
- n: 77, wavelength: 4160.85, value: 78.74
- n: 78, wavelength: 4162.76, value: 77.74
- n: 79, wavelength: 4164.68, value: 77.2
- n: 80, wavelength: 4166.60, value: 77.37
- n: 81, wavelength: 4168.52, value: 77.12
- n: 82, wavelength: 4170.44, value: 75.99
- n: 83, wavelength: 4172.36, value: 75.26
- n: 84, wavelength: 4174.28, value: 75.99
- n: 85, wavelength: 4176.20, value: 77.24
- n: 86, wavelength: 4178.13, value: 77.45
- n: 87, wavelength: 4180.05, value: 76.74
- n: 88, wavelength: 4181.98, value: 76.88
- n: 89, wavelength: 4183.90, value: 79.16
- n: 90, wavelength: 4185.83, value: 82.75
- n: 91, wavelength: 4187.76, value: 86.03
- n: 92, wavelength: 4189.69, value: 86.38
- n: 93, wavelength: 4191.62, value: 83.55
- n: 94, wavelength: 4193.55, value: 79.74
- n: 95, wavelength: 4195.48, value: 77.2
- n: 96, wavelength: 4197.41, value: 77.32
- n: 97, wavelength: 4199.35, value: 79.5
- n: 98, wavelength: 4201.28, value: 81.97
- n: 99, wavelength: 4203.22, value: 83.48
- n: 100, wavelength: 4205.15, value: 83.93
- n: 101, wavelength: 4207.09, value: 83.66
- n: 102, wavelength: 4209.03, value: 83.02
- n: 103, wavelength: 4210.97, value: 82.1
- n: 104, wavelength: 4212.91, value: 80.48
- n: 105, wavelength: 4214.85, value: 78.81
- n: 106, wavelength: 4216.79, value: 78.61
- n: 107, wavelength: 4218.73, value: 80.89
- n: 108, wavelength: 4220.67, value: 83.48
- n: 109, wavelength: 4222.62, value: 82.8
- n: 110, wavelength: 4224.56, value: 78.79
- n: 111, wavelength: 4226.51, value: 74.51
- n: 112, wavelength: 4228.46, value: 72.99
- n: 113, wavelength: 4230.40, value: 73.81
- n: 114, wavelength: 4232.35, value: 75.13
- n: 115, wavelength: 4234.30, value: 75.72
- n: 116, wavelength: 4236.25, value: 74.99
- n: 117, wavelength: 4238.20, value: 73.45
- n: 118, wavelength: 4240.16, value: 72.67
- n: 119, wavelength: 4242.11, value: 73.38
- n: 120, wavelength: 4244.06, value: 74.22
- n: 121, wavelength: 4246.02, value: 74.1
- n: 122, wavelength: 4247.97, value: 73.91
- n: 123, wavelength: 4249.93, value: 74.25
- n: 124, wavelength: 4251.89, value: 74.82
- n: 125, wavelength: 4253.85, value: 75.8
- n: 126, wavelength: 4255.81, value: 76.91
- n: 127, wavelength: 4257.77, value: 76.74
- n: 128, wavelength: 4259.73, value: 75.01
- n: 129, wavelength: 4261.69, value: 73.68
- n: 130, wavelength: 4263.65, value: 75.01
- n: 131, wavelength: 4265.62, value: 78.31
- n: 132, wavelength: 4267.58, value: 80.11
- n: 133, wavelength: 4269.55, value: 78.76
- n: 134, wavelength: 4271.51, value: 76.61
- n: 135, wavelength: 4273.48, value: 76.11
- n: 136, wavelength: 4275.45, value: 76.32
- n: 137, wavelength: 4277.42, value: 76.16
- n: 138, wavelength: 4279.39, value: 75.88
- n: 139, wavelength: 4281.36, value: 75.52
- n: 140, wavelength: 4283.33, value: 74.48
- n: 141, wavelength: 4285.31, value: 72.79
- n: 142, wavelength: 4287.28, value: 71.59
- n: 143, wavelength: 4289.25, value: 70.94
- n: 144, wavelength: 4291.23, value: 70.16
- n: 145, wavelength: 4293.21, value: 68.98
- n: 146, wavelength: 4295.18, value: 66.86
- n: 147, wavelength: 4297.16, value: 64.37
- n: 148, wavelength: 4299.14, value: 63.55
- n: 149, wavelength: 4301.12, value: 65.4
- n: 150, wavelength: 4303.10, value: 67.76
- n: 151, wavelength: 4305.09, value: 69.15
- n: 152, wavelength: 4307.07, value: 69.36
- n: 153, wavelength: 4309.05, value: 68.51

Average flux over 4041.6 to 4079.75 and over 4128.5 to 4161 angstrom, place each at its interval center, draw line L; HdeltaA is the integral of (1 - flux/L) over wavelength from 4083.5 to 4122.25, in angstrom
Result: 4.5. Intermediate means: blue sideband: 75.9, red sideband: 85.3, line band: 71.3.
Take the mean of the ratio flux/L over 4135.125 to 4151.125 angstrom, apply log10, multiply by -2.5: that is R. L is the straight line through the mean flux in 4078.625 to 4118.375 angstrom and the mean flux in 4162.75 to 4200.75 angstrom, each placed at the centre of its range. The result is -0.19 mag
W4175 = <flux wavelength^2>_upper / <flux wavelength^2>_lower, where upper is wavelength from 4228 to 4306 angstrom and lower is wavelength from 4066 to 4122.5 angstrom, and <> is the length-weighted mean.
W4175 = 1.08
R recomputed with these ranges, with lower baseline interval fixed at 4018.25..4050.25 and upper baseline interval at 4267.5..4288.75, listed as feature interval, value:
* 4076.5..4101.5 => 0.05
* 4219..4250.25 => 0.01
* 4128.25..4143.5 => -0.15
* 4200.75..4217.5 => -0.07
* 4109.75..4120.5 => 0.04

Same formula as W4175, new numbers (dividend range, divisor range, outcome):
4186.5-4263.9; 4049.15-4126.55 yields 1.12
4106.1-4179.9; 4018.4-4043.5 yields 1.06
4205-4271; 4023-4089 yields 1.09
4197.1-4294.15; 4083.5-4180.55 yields 1.04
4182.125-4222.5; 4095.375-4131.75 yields 1.15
